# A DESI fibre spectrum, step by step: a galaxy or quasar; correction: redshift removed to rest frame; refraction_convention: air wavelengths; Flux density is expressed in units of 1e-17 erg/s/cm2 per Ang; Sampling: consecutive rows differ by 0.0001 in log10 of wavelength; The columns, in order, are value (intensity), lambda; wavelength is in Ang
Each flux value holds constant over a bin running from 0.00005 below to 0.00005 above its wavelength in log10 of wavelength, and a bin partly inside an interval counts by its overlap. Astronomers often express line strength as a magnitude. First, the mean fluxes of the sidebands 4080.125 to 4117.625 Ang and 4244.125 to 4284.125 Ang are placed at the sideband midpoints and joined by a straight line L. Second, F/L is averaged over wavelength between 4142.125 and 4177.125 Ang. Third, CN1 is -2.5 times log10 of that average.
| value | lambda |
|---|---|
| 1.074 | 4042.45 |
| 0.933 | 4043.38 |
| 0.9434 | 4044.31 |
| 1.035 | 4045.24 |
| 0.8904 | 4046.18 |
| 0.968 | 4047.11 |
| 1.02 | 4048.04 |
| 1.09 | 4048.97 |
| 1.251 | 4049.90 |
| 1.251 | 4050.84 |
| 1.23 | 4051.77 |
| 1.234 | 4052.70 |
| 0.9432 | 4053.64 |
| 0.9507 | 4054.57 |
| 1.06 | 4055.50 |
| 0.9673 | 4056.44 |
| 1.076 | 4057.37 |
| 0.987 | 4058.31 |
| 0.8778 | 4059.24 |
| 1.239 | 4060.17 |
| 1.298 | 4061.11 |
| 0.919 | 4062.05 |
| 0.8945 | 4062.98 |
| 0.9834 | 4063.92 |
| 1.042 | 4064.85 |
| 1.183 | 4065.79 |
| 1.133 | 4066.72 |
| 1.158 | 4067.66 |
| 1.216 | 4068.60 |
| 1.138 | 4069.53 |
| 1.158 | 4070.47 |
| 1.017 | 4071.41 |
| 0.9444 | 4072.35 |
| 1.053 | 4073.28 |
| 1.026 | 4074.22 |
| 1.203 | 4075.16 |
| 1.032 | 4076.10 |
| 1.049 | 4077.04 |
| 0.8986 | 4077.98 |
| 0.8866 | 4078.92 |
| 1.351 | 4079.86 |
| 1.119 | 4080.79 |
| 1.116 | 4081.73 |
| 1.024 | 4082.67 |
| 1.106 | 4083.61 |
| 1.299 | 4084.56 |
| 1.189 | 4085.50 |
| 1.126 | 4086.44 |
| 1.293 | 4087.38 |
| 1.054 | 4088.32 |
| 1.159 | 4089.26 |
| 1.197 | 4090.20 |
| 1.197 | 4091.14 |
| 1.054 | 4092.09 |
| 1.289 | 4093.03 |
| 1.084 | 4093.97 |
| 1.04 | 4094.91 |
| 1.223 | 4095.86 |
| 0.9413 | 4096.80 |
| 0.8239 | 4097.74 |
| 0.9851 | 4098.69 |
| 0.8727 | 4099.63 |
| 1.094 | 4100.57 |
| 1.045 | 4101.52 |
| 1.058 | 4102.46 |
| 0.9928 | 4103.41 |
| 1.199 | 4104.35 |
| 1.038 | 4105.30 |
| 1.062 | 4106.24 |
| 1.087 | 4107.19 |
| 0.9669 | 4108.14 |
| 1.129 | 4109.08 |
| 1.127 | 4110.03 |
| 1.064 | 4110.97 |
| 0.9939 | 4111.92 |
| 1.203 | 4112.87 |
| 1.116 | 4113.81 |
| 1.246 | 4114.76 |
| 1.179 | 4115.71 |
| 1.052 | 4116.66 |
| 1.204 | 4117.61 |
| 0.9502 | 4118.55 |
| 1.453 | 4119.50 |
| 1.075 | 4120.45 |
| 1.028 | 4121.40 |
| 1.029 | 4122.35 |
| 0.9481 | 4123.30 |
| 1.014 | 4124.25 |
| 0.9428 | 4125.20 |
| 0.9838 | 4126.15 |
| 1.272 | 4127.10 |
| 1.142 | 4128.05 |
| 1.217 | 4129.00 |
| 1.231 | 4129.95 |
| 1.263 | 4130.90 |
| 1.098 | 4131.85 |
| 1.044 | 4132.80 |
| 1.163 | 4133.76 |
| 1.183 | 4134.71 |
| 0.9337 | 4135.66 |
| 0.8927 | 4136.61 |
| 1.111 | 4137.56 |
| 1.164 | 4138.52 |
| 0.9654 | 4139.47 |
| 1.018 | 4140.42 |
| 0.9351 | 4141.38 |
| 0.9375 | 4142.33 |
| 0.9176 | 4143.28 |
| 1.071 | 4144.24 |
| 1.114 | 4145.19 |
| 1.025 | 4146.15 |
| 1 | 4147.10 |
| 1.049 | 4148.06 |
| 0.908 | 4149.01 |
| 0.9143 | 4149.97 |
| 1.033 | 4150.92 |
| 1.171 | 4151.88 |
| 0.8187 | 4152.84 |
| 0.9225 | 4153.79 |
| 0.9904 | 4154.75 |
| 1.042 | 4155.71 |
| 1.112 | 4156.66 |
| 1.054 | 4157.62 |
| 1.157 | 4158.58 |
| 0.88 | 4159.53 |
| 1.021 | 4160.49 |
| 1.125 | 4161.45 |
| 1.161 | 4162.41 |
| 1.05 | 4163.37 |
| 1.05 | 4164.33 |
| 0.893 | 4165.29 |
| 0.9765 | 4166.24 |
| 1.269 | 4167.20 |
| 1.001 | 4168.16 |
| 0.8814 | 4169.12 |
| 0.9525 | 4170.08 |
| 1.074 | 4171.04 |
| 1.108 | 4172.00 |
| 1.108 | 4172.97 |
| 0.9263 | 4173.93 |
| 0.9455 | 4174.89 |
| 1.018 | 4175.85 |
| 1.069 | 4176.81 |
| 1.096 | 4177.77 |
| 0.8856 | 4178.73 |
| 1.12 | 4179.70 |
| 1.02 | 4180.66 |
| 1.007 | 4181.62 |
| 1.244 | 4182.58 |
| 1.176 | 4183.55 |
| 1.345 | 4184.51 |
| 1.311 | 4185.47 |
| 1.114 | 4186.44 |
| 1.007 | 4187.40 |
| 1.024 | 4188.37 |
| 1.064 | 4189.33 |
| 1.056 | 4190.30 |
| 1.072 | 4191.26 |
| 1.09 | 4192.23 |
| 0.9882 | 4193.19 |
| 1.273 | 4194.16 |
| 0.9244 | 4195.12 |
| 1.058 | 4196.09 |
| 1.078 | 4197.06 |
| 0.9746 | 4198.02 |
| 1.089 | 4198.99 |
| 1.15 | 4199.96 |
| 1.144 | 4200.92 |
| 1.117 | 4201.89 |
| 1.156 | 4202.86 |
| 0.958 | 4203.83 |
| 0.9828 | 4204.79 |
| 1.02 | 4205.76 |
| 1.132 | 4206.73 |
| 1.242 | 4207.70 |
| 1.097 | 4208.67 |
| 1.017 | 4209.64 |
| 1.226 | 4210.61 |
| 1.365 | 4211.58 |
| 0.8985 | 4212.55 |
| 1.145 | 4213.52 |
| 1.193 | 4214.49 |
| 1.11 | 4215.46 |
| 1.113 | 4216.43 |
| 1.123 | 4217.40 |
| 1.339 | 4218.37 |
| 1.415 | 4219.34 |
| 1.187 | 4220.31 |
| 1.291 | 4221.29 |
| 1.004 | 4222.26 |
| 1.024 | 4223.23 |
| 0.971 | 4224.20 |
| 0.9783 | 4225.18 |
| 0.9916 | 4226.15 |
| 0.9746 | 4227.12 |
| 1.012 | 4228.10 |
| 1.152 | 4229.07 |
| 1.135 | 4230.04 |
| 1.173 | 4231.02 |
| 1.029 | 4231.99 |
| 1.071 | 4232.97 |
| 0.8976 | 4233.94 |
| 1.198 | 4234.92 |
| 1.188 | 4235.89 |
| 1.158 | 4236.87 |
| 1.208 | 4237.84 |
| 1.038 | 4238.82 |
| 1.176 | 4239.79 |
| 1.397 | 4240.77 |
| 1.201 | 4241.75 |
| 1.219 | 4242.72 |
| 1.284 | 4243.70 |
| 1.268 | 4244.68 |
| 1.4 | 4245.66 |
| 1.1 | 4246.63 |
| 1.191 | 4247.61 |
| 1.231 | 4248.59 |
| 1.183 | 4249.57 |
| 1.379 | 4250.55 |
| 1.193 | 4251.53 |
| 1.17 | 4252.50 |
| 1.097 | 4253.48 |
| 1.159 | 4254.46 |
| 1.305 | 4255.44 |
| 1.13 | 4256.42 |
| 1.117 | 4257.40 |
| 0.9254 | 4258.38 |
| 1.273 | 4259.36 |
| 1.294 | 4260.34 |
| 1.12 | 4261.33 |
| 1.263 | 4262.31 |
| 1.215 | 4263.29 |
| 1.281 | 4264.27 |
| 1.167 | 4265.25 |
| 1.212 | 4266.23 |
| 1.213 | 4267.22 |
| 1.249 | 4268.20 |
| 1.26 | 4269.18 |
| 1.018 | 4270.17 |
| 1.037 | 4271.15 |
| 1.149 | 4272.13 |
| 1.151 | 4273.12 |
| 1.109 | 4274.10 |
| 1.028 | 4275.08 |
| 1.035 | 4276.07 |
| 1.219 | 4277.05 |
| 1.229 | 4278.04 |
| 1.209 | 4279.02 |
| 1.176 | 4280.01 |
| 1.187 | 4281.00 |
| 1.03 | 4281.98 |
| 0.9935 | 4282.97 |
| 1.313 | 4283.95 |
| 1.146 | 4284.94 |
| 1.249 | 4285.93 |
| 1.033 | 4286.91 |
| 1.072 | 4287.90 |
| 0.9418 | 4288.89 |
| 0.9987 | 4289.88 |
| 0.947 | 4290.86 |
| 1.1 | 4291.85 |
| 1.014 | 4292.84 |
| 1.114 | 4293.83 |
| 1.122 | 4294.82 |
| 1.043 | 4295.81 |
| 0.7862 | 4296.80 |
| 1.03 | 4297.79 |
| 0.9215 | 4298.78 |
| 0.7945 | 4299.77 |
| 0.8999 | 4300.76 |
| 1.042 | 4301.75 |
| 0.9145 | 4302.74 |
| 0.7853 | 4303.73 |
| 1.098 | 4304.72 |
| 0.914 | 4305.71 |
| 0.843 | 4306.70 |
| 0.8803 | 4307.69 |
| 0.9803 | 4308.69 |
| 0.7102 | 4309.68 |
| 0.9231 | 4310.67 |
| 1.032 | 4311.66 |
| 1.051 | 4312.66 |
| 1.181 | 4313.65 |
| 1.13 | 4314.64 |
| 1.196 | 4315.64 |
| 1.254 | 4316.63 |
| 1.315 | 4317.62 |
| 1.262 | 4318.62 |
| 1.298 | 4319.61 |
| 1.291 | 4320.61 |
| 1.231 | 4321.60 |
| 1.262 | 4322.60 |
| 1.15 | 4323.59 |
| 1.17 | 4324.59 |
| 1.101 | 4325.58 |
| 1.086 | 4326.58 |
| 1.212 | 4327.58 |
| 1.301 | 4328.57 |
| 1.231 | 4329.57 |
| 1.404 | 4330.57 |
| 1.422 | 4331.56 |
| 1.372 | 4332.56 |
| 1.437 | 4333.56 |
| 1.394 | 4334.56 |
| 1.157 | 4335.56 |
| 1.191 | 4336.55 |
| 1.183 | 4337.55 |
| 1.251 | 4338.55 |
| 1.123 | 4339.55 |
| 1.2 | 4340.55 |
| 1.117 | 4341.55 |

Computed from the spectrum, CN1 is 0.11 mag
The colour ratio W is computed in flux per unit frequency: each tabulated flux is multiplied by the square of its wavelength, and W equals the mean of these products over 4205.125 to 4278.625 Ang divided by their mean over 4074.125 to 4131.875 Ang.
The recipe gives 1.1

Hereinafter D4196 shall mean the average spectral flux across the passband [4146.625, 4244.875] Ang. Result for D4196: 1.09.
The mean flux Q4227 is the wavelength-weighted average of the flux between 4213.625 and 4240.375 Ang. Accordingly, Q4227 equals 1.12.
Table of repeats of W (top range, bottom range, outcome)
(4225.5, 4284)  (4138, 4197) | 1.16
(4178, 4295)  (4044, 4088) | 1.14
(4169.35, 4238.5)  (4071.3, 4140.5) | 1.05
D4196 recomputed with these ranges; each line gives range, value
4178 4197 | 1.09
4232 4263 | 1.19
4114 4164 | 1.06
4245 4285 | 1.18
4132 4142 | 1.04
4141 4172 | 1.02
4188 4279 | 1.14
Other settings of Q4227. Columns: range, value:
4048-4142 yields 1.09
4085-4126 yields 1.09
